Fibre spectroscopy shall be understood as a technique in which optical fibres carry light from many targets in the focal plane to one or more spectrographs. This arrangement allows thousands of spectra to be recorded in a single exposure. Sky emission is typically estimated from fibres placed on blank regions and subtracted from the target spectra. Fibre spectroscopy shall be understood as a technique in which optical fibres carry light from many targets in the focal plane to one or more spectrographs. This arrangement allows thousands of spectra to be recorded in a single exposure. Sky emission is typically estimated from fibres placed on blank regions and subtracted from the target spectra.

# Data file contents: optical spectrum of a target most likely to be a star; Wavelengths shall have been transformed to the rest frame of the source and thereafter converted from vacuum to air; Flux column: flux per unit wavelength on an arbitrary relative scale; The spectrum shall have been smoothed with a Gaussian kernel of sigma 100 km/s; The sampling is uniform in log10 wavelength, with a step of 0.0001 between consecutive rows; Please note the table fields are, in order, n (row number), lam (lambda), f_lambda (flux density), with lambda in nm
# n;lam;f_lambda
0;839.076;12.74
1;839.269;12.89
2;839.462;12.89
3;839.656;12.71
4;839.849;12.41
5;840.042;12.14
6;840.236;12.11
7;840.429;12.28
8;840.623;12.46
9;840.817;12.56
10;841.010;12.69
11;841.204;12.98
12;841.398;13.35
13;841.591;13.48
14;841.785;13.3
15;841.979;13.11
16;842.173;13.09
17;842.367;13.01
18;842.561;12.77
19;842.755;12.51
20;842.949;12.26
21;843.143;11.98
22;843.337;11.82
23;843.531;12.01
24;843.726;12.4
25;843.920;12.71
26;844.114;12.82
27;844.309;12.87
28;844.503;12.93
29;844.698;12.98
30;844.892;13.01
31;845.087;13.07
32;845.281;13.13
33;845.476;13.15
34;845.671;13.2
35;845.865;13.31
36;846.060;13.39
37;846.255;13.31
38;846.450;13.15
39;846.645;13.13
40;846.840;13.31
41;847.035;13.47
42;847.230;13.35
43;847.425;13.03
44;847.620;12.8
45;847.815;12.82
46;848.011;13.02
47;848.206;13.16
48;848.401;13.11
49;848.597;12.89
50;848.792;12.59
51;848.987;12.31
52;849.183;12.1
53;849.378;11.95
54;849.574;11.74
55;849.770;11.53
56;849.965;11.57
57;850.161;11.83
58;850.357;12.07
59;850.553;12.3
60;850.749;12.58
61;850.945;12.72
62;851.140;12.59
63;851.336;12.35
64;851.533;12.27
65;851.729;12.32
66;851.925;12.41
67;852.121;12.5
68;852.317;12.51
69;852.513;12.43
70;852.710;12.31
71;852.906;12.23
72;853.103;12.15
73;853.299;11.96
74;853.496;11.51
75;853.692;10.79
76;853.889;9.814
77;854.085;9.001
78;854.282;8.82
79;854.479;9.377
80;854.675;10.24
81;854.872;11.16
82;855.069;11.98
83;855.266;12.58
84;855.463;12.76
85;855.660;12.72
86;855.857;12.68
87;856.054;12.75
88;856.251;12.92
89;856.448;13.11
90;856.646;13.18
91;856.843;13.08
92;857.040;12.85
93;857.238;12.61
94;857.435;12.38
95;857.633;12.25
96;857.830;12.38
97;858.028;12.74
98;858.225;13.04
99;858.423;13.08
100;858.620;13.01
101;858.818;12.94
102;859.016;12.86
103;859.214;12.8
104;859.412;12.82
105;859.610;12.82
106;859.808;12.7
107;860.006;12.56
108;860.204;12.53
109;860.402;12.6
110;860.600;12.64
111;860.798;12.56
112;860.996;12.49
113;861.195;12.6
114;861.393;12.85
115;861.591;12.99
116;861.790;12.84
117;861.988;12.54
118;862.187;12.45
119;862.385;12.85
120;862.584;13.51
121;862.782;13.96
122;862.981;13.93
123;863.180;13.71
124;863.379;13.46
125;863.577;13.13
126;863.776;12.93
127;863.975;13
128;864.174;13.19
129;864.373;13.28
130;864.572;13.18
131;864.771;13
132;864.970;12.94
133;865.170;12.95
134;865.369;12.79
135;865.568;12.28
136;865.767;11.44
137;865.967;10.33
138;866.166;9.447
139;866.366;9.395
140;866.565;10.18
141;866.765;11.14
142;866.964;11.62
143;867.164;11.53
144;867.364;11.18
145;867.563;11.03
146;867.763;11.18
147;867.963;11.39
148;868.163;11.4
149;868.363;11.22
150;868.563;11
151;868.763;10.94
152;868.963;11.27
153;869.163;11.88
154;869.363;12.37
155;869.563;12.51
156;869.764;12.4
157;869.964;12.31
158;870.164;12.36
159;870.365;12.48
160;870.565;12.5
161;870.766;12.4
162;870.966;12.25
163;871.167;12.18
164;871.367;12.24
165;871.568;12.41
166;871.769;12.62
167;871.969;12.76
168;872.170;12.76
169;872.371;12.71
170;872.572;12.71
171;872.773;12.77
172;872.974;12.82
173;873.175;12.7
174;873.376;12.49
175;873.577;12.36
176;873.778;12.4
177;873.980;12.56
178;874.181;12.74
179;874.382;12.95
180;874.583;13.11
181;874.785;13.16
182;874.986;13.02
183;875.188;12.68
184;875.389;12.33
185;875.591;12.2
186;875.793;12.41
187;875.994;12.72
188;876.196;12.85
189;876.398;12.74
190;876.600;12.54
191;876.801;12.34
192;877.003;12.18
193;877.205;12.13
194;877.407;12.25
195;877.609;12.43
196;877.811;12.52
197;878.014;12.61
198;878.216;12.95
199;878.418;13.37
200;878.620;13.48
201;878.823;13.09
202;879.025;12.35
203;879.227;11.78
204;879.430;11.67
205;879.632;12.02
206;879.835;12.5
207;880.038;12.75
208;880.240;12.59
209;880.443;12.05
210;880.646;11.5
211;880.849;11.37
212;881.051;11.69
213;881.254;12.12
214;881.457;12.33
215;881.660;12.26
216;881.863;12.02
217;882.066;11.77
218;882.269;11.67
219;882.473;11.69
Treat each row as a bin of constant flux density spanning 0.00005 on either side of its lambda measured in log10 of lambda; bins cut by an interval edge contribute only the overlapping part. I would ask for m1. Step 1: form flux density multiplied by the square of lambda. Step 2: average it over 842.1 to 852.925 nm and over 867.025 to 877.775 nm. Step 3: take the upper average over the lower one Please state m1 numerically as 1.0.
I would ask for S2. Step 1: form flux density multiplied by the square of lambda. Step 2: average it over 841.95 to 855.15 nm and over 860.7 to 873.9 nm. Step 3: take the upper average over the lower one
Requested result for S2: 1.04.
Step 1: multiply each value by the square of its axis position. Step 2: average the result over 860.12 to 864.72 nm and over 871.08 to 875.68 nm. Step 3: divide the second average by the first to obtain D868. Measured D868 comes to 1.00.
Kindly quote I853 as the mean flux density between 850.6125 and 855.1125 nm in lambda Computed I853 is 11.6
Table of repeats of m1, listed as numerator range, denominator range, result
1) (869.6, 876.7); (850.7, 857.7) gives 1.10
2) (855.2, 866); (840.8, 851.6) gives 1.04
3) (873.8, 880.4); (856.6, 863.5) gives 1.02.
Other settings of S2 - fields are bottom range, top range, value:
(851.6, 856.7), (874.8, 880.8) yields 1.12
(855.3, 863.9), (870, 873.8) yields 1.00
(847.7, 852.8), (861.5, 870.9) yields 1.02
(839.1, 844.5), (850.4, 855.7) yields 0.95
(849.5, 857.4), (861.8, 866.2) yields 1.10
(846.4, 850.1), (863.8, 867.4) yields 0.97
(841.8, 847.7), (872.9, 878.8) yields 1.05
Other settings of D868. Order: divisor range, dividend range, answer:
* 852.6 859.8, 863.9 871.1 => 1.00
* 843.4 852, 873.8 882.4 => 1.05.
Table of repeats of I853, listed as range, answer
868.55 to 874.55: 12.4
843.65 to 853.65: 12.6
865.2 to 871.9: 11.6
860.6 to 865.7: 13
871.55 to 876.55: 12.7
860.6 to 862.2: 12.7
